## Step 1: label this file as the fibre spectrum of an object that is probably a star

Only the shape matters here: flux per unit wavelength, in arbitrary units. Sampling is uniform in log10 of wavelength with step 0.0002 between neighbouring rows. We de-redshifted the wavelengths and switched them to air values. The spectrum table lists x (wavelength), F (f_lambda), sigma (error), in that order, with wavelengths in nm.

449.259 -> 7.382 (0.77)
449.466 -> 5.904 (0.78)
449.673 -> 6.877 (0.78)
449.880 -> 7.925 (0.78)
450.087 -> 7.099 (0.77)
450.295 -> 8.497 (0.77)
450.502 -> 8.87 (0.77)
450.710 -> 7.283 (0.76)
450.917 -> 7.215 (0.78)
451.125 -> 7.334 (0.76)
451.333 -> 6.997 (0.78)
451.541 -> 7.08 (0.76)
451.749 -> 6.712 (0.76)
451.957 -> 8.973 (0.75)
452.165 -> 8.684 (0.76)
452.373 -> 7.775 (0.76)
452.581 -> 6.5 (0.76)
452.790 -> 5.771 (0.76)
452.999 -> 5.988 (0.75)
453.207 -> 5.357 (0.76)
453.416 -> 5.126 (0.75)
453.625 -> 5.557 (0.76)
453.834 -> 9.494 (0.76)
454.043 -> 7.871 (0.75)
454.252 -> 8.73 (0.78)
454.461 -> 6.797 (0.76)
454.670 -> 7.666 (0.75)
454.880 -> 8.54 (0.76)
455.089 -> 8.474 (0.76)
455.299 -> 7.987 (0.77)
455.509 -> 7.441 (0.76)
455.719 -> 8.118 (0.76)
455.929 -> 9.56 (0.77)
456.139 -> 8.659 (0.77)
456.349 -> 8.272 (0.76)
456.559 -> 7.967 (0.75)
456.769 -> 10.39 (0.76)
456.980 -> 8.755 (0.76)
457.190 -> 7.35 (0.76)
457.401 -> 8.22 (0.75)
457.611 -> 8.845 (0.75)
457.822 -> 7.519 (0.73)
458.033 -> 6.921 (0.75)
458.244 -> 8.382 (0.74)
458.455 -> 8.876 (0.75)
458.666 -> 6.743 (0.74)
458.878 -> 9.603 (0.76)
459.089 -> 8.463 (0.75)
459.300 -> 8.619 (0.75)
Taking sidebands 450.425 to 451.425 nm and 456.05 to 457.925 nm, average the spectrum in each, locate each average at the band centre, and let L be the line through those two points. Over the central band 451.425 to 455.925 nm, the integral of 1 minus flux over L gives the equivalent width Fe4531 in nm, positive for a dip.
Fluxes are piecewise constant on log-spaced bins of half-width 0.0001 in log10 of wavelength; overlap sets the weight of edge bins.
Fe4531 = 0.30 nm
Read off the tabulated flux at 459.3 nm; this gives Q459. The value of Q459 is 8.619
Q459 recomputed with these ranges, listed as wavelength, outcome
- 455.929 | 9.56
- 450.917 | 7.215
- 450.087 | 7.099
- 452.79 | 5.771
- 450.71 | 7.283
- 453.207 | 5.357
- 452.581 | 6.5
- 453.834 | 9.494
